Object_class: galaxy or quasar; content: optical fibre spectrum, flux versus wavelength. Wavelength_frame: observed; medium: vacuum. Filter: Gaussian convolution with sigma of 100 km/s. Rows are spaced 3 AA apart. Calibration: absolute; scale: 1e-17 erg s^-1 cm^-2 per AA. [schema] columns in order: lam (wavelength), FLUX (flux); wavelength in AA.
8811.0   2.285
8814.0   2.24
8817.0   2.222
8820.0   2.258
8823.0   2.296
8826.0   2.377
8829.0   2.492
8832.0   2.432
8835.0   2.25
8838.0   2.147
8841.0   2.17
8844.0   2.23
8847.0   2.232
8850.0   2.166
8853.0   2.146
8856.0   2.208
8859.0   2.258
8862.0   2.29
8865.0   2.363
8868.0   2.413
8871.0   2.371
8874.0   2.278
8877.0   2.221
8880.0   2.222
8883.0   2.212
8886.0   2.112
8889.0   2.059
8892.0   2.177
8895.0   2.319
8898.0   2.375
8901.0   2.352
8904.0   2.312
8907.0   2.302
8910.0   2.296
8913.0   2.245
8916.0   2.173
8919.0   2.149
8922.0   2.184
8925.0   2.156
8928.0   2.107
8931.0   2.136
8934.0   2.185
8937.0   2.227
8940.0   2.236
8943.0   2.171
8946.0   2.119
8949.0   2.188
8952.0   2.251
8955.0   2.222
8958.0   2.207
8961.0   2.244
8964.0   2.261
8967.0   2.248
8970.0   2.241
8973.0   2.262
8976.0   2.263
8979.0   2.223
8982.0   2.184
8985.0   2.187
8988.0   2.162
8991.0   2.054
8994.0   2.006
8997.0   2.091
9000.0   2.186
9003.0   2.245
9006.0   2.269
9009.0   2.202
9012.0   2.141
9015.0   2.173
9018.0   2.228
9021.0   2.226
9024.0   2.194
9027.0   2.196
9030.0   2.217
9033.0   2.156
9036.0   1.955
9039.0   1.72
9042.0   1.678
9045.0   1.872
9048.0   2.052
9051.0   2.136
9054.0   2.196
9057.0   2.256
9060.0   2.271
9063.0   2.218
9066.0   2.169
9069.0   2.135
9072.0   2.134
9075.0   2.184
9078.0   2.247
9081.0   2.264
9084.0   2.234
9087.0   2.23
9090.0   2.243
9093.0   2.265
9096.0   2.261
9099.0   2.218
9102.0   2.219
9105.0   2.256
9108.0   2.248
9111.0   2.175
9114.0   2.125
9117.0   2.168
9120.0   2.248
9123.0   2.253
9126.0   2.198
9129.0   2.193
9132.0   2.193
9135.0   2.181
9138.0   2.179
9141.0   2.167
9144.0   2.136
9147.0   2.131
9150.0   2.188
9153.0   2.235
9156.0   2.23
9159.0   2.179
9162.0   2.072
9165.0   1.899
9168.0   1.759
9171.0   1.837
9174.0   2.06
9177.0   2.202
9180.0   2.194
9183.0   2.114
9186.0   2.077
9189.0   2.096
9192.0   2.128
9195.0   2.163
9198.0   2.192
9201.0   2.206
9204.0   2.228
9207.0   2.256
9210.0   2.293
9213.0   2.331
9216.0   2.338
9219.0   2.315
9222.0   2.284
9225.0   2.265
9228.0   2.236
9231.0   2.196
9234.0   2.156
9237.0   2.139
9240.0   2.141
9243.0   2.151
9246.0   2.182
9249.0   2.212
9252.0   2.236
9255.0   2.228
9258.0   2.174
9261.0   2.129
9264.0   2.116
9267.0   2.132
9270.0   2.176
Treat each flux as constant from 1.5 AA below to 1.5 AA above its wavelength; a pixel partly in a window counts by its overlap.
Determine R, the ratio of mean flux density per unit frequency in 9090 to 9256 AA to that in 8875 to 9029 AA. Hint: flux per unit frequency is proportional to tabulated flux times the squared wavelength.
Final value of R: 1.0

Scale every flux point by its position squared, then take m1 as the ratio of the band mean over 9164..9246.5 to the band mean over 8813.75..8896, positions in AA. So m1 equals 1.04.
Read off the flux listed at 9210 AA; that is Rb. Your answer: 2.293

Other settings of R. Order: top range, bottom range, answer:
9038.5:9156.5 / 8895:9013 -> 1.02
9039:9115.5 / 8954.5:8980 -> 0.99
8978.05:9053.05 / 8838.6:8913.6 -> 0.97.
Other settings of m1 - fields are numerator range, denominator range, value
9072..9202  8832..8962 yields 1.02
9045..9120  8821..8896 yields 1.02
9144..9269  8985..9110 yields 1.04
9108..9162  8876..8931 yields 1.04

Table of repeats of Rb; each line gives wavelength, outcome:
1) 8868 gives 2.413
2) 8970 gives 2.241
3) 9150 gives 2.188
